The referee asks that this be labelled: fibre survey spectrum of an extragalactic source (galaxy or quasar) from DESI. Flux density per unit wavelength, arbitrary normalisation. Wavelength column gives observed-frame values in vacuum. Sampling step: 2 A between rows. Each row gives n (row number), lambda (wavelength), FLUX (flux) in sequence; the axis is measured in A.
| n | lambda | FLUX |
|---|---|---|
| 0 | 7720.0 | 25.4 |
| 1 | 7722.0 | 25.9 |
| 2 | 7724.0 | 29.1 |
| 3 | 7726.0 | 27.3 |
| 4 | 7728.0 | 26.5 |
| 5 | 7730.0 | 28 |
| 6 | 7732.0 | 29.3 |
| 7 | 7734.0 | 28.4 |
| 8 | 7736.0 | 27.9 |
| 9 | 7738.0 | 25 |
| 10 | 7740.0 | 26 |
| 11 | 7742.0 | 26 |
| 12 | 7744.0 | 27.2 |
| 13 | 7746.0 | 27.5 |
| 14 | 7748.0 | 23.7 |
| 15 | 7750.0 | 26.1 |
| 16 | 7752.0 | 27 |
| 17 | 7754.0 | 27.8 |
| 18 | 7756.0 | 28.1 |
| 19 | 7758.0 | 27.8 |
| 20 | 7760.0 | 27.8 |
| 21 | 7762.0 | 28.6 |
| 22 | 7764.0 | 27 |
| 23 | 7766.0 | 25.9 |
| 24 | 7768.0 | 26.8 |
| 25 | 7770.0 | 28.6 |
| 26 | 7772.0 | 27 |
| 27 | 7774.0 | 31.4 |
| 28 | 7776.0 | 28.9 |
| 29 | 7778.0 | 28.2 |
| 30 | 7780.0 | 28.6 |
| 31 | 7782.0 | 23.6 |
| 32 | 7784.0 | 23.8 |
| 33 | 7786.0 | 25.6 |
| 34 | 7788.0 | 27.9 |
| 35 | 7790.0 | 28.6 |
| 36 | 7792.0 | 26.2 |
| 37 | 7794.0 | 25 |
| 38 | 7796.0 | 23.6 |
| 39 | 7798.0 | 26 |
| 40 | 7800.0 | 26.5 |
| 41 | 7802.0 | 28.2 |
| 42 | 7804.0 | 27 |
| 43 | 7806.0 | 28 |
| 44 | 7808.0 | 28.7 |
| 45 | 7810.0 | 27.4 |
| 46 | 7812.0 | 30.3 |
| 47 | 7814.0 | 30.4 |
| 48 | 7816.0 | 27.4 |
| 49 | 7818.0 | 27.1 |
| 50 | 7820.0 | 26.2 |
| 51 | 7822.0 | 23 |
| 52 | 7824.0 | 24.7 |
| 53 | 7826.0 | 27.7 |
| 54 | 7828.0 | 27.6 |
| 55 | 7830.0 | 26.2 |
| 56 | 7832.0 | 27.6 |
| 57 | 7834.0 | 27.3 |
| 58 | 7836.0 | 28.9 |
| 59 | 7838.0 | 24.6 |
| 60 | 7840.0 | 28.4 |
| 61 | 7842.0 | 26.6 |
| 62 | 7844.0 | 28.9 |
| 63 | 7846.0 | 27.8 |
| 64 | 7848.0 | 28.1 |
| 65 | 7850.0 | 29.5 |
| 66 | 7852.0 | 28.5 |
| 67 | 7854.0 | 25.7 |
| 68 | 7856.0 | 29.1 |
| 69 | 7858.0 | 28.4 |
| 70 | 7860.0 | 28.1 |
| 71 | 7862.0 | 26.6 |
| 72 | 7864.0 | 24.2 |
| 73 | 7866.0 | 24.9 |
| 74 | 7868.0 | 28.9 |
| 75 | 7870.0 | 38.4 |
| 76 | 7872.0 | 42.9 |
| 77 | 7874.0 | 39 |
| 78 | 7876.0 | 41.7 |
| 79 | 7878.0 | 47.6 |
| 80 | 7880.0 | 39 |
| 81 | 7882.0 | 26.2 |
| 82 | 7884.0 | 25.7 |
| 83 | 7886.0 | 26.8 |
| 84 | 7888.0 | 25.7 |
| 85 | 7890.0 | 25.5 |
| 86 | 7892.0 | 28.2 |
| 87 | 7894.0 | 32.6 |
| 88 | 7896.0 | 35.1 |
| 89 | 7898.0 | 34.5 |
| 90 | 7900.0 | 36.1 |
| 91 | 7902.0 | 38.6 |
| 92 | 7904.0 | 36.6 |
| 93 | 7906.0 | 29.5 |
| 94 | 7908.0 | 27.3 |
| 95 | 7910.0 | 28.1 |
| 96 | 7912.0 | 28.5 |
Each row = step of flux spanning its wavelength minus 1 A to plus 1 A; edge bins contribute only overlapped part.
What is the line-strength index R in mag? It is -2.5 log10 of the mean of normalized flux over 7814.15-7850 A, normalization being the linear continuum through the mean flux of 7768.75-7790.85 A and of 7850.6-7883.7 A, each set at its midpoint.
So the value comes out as 0.12 mag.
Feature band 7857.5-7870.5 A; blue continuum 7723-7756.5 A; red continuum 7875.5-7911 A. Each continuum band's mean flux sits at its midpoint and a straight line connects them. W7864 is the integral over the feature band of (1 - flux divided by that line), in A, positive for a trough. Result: 1.3 A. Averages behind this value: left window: 27.1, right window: 32.4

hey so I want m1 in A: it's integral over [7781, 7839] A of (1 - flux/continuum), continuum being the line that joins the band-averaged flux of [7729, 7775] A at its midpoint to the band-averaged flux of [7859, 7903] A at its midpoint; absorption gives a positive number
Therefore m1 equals 5.8 A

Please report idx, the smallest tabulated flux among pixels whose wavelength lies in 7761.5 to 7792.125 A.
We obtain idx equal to 23.6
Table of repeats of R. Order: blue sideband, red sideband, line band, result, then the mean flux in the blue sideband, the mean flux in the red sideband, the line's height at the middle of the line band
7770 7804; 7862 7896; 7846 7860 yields 0.094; 26.9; 32.2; 30.7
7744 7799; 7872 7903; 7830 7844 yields 0.132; 26.9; 33.8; 30.8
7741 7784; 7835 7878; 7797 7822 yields 0.047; 27.2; 30.4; 28.8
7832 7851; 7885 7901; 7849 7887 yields -0.086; 27.8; 30.6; 29.2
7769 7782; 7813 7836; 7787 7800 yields 0.065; 28.4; 26.9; 27.8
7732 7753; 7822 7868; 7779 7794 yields 0.025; 26.6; 27.2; 26.9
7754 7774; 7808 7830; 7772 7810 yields 0.019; 27.7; 27.2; 27.5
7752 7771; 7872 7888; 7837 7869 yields 0.213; 27.6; 35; 33.3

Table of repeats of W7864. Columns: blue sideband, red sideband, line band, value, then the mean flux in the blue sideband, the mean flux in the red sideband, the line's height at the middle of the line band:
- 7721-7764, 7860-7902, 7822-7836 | 1.7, 27.2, 32.5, 30.5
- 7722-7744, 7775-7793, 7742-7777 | -0.5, 27.3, 26.8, 27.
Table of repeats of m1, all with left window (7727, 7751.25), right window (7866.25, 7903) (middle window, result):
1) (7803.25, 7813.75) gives 0.6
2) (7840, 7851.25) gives 1.3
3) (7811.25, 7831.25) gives 2.4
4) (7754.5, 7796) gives 1.9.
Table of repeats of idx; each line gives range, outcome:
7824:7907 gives 24.2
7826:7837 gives 26.2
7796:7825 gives 23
